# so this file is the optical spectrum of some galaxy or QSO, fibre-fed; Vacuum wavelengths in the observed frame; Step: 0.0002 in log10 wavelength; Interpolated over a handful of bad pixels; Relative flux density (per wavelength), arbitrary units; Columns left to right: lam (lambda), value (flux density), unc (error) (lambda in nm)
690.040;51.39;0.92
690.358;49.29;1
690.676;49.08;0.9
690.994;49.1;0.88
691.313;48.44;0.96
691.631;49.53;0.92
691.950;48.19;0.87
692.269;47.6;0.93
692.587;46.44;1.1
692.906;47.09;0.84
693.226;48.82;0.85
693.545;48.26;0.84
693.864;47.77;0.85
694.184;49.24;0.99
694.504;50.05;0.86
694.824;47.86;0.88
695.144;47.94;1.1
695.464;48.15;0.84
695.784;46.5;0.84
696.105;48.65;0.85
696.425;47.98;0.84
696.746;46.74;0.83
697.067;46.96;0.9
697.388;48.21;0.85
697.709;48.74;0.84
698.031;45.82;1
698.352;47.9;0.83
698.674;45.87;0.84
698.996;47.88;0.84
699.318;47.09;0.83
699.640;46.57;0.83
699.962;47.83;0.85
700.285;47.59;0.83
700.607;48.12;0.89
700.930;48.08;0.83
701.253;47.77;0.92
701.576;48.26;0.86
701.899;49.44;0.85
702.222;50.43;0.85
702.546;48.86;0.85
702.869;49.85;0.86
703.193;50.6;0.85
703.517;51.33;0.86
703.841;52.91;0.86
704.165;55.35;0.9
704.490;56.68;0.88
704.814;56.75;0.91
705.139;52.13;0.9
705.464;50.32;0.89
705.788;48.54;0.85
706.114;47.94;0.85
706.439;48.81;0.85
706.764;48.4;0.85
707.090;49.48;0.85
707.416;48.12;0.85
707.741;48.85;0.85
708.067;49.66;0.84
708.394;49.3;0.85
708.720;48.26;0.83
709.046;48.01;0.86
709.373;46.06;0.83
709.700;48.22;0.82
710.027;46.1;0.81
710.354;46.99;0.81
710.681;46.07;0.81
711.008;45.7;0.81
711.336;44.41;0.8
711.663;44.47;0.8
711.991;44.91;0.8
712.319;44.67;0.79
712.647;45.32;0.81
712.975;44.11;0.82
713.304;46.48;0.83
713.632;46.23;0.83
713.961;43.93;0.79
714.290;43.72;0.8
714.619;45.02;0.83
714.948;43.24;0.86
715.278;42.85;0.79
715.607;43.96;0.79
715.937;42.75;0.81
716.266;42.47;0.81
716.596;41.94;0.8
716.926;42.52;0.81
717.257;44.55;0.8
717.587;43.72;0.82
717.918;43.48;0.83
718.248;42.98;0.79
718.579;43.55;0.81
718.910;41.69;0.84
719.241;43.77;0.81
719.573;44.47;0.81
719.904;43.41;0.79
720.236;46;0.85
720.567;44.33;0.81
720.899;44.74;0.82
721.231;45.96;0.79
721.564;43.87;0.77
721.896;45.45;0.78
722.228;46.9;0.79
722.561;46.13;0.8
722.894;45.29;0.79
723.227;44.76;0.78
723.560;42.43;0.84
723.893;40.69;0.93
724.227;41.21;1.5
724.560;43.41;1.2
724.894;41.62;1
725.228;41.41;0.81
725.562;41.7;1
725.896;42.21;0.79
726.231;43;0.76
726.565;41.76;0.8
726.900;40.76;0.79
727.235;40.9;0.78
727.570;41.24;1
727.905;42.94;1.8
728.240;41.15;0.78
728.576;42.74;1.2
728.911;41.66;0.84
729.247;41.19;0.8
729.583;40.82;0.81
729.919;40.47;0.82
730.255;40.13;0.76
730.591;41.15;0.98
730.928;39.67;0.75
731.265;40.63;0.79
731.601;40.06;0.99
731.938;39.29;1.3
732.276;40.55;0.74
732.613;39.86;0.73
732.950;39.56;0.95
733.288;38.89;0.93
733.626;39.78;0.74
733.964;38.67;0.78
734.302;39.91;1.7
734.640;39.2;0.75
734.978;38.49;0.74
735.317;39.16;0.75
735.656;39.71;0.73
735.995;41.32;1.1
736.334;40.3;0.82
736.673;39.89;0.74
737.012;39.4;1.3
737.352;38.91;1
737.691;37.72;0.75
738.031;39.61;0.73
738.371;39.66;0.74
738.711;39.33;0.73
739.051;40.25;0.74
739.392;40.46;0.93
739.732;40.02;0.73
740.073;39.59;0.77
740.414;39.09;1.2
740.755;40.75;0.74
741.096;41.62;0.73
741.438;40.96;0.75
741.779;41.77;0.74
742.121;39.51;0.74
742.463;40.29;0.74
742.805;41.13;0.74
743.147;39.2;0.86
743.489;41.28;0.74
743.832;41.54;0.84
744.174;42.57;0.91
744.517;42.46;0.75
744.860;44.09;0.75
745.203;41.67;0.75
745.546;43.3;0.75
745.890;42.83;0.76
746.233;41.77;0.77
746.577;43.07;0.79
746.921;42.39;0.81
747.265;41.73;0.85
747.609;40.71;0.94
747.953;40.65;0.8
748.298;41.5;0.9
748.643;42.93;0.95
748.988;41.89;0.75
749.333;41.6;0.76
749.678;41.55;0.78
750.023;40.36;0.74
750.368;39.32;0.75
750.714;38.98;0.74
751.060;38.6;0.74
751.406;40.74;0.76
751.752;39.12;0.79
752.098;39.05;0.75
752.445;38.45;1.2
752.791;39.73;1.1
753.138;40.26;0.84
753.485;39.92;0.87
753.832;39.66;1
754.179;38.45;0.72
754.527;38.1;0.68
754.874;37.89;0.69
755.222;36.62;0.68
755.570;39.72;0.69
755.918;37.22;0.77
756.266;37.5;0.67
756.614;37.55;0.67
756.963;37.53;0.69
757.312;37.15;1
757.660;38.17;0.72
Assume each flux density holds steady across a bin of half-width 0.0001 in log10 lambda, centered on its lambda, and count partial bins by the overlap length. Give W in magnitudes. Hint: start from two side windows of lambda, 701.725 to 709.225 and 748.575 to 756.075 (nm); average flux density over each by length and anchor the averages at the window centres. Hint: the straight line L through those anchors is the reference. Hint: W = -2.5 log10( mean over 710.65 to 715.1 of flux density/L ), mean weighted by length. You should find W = 0.09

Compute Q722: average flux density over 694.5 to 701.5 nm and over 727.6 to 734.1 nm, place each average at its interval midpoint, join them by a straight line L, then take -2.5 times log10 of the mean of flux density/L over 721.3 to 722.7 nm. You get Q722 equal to -0.078 mag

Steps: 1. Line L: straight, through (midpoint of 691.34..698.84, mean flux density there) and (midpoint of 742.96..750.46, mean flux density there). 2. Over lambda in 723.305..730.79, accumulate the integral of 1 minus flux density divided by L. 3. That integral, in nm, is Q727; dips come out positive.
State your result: 0.42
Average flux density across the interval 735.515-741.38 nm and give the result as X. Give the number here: 39.9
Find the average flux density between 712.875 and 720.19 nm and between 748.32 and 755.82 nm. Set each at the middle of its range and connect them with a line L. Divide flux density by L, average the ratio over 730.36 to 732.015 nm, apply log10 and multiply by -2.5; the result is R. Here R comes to 0.05 mag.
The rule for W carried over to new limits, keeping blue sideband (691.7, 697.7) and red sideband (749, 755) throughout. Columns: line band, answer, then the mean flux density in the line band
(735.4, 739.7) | 0.053 mag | 39.7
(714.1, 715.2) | 0.029 mag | 43.9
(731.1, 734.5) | 0.071 mag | 39.7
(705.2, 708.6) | -0.065 mag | 49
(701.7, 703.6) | -0.072 mag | 50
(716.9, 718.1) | 0.024 mag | 43.7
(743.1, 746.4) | -0.040 mag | 42.2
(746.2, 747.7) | -0.044 mag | 42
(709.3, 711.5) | -0.013 mag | 46.2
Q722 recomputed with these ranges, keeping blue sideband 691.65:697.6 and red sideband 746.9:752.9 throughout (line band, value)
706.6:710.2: -0.05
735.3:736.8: 0.06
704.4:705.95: -0.14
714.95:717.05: 0.06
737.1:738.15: 0.09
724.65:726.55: 0.04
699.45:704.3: -0.06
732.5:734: 0.09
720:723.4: -0.02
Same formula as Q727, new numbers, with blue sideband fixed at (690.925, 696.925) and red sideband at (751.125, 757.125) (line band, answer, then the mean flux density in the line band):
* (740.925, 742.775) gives -0.01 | 40.8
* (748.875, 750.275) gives -0.06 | 41.2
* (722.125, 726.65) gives 0.03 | 43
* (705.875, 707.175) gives -0.07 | 48.6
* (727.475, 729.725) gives 0.05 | 41.7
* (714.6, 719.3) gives 0.14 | 43.2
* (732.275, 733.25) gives 0.05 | 39.8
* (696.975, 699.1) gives 0.01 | 47.3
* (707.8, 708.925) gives -0.08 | 49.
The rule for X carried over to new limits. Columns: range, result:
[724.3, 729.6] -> 41.8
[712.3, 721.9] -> 44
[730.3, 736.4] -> 39.8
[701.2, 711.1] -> 49.6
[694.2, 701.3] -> 47.7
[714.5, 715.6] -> 43.7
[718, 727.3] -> 43.4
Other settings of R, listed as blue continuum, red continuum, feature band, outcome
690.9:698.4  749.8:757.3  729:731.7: 0.048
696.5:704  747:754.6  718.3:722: 0.022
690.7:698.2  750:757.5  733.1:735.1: 0.070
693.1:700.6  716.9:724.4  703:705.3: -0.152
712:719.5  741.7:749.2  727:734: 0.057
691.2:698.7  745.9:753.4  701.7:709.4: -0.085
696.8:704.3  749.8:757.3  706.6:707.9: -0.029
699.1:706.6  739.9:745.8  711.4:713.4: 0.071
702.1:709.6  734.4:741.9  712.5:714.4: 0.066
